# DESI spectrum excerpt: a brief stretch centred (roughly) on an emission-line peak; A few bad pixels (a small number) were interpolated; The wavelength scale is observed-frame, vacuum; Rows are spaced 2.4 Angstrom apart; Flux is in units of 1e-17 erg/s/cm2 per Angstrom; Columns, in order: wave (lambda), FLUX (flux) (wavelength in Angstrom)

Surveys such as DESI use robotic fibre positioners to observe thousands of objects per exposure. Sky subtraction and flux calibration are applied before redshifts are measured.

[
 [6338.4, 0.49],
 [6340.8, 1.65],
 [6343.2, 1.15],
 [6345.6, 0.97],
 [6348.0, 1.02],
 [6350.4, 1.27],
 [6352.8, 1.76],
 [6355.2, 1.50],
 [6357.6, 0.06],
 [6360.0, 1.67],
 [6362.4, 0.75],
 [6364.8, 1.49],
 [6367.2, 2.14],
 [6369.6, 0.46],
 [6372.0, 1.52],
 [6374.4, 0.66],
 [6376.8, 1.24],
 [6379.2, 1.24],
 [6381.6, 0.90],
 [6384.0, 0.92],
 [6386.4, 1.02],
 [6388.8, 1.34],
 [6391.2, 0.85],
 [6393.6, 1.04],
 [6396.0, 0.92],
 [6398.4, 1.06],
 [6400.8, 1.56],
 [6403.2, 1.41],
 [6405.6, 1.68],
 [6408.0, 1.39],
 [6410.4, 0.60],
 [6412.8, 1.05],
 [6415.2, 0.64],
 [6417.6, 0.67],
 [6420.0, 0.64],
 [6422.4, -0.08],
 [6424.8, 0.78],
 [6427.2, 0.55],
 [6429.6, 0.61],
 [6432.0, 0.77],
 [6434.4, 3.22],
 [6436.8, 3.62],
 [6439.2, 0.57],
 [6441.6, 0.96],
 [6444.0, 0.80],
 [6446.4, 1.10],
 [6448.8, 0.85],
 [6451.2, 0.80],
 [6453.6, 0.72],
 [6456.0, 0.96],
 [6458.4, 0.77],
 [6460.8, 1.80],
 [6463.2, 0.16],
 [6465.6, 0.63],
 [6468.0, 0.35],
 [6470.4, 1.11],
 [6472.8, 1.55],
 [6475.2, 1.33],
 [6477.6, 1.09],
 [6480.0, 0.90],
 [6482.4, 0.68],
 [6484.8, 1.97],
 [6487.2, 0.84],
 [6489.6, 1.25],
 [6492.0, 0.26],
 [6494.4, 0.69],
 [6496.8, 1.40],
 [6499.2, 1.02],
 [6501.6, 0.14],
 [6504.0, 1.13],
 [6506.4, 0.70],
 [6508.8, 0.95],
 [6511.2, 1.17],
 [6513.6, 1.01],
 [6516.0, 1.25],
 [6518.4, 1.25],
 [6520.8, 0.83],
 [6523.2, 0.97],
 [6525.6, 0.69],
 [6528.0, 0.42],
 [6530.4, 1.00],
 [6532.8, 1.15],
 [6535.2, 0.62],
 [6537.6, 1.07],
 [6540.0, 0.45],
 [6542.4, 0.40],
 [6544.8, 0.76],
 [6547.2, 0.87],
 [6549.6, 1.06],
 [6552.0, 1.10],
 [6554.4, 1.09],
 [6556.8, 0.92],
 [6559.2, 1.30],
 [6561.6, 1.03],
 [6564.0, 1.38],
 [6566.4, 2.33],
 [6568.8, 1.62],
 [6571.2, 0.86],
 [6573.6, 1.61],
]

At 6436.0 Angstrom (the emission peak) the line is H-beta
